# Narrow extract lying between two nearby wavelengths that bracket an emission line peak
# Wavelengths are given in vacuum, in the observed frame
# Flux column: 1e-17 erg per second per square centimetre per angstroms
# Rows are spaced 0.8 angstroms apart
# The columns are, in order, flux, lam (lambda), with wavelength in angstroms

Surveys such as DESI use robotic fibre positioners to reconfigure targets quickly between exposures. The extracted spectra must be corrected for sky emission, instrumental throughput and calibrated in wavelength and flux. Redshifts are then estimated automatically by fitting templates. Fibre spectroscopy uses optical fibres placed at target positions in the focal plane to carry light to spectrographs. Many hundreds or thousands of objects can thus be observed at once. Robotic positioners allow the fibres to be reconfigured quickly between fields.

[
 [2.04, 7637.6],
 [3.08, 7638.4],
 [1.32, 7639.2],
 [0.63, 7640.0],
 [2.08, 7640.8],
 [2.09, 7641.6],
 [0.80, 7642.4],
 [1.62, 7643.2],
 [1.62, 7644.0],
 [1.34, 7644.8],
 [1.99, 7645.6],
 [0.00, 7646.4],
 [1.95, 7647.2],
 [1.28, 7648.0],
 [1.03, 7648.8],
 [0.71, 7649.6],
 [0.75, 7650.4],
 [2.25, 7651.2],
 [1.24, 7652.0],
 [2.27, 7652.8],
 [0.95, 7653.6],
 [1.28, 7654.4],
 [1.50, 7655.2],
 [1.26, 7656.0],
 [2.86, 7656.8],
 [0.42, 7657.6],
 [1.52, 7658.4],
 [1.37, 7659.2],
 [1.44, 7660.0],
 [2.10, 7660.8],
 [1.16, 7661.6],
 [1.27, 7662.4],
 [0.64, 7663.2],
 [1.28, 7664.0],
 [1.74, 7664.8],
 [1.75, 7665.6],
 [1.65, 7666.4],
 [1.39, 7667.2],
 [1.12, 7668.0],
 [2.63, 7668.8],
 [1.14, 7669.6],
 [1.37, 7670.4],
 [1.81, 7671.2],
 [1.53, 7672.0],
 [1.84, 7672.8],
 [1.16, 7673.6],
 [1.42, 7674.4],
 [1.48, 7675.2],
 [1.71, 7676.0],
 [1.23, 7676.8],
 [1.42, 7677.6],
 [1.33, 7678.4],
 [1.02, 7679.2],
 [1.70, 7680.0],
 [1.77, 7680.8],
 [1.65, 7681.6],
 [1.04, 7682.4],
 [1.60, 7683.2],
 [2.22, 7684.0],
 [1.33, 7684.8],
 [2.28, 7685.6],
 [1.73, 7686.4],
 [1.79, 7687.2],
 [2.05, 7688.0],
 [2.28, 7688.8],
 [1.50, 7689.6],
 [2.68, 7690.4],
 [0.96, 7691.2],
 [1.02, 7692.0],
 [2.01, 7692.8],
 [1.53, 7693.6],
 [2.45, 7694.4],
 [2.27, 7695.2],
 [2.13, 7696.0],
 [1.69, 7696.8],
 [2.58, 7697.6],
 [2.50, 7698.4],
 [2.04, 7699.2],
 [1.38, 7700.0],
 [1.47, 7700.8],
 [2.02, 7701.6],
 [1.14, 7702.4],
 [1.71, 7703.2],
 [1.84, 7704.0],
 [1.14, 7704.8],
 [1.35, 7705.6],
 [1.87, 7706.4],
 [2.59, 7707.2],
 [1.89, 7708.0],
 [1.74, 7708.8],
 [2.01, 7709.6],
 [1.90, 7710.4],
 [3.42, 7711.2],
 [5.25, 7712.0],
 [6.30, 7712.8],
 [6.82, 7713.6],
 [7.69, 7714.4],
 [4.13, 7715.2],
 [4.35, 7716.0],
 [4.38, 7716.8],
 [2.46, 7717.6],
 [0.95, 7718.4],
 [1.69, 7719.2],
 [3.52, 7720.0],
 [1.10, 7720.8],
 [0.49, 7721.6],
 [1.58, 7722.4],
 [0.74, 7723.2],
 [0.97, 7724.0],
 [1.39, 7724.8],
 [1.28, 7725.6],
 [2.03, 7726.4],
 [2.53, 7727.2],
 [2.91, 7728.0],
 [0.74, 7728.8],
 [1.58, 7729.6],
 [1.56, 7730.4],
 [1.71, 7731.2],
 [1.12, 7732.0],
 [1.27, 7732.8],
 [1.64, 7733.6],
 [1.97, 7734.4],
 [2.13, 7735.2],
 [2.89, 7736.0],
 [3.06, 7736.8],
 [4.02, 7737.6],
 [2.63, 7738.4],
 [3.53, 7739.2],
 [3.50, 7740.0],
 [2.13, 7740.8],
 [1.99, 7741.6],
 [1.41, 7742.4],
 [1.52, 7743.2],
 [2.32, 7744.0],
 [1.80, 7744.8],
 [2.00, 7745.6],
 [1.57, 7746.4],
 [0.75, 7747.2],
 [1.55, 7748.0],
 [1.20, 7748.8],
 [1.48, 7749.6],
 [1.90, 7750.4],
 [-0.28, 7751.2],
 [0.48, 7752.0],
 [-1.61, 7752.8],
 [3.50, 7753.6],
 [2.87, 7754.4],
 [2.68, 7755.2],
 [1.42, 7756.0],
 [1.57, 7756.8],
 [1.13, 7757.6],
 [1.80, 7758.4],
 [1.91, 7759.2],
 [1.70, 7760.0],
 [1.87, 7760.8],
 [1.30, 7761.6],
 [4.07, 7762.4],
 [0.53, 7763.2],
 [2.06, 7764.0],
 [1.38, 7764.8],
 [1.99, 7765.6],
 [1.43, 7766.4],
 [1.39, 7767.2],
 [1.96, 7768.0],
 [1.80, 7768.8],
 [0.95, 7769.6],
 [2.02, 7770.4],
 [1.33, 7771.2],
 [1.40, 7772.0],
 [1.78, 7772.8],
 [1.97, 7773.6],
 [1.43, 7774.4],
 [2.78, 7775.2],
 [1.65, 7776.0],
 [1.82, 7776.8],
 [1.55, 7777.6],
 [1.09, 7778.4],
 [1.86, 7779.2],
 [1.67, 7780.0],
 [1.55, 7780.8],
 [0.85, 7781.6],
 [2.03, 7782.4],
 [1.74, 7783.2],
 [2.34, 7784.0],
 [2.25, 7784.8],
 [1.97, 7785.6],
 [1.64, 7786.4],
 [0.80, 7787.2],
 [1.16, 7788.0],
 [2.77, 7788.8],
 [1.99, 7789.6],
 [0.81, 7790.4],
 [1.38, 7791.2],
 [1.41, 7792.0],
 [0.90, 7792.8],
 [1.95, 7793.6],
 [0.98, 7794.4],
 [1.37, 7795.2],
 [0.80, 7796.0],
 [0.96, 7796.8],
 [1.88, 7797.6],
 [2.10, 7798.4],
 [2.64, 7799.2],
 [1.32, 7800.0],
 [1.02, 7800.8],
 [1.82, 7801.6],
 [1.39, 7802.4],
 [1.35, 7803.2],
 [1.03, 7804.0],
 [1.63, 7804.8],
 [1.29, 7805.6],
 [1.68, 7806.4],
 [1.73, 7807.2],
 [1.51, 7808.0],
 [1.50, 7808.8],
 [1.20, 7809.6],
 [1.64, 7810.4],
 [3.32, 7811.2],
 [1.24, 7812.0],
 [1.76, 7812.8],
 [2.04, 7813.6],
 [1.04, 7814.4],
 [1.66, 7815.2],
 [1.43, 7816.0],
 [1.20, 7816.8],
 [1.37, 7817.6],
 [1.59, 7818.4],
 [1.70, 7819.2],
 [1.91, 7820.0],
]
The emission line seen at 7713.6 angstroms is H-alpha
